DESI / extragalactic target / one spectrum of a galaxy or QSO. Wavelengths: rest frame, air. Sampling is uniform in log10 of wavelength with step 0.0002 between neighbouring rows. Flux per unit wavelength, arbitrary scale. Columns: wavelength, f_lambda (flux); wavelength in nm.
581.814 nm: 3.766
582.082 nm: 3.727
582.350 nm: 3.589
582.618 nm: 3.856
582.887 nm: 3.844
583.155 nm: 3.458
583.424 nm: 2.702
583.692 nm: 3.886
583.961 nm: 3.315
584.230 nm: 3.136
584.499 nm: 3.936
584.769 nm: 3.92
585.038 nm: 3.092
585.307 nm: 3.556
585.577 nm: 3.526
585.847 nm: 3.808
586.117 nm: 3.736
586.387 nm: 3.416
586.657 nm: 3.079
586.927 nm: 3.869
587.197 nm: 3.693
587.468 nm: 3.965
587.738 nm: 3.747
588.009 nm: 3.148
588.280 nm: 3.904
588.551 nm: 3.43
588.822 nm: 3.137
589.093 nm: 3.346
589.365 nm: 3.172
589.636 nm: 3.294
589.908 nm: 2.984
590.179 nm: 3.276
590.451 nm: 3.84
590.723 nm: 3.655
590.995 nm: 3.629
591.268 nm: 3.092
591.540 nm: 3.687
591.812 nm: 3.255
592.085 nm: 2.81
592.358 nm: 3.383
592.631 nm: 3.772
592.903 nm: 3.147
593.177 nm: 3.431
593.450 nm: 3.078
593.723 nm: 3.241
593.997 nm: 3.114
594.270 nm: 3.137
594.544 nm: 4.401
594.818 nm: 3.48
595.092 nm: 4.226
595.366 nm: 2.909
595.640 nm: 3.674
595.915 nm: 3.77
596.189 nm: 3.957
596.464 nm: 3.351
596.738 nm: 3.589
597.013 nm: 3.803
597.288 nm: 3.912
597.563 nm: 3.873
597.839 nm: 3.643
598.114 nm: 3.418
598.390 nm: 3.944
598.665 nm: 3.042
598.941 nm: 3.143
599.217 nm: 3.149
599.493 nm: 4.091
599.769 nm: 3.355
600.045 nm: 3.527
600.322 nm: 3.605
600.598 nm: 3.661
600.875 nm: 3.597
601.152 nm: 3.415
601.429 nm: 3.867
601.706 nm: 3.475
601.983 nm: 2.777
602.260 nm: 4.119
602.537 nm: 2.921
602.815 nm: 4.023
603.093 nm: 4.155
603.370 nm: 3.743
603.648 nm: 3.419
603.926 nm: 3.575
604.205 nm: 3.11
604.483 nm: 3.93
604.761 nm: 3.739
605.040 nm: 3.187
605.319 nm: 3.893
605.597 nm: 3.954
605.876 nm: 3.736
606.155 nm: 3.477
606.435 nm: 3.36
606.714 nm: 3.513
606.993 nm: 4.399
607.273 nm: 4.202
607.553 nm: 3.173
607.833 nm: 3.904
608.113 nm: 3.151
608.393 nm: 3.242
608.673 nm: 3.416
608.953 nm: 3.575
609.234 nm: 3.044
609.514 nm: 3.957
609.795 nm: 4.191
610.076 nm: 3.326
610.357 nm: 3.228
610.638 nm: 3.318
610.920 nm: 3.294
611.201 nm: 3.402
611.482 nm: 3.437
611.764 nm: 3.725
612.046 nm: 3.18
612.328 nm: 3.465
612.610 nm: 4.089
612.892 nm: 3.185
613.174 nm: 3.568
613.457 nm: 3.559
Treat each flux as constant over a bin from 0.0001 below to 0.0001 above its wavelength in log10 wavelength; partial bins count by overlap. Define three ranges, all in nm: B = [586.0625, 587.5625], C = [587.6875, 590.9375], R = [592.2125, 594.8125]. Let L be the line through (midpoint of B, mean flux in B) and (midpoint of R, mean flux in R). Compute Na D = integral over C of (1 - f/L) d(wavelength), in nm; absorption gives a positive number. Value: 0.12 nm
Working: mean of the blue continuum 3.61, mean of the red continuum 3.41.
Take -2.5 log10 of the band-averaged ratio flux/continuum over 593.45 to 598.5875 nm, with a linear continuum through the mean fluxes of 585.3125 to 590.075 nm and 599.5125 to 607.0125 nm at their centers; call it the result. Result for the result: -0.02 mag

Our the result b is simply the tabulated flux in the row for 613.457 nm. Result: 3.559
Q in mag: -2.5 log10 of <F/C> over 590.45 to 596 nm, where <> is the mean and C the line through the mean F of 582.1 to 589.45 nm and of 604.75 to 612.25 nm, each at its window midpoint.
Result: 0.03 mag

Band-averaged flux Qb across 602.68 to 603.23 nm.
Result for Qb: 4.09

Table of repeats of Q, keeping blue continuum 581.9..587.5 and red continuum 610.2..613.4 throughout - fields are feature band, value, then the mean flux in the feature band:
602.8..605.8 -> -0.063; 3.69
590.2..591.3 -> -0.007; 3.57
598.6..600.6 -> 0.017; 3.45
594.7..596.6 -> -0.032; 3.63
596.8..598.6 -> -0.065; 3.73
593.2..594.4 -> 0.116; 3.17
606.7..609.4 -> -0.032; 3.57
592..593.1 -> 0.072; 3.31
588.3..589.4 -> 0.065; 3.35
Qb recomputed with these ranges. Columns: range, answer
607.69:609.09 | 3.46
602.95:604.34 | 3.6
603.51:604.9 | 3.55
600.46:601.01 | 3.63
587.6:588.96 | 3.48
